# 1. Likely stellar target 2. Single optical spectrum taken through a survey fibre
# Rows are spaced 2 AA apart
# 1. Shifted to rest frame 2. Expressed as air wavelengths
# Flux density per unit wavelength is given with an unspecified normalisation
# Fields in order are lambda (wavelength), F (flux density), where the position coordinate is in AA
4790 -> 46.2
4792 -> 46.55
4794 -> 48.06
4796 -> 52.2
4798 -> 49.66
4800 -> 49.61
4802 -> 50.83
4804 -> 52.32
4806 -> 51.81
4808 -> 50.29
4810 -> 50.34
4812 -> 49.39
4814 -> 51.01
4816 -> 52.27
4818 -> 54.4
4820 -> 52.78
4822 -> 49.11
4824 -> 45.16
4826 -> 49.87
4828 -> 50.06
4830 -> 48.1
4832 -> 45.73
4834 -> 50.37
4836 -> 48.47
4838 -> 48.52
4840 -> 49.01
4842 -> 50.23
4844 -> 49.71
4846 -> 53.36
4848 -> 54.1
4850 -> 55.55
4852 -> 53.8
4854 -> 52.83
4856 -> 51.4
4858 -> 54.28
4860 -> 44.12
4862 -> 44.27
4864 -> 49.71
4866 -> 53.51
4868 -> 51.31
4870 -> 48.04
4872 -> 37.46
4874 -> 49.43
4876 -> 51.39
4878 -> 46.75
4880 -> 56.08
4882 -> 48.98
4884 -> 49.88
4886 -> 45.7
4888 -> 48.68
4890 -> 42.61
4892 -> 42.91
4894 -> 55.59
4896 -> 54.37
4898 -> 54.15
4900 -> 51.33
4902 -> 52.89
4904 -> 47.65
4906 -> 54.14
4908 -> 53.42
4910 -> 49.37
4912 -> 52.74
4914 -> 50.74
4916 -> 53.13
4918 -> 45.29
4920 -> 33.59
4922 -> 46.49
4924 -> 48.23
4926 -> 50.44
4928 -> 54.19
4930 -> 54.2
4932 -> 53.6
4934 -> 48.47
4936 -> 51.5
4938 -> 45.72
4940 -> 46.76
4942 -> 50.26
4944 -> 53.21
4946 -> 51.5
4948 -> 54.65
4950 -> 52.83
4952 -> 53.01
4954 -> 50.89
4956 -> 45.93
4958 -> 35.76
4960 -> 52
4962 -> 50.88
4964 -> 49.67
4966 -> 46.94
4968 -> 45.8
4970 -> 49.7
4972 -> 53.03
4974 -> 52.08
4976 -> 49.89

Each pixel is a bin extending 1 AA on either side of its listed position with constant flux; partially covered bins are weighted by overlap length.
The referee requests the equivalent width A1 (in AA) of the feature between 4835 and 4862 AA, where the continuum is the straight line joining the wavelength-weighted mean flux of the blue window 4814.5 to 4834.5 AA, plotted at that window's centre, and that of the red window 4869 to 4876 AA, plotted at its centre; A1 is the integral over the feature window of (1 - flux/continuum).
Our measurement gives -1.7 AA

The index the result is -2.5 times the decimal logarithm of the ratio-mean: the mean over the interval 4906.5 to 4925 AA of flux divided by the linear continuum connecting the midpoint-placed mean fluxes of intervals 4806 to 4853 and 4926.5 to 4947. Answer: 0.06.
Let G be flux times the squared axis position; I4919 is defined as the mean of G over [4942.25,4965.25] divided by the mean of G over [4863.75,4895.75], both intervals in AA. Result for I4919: 1.1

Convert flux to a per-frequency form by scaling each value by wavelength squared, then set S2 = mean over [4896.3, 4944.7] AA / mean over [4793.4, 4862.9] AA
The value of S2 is 1.03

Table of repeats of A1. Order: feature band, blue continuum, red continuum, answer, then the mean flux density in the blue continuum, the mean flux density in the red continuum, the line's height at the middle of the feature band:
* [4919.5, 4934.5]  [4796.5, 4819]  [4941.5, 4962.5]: 0.3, 51.1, 50.1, 50.2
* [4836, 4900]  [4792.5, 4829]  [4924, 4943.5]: 0.7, 50.5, 50.5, 50.5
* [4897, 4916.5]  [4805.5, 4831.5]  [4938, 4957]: -0.5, 50.2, 50.7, 50.6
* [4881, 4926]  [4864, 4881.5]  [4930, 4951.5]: 0.8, 49.3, 51.1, 50.1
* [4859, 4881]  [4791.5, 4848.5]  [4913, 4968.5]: 0.6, 50.1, 49.2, 49.7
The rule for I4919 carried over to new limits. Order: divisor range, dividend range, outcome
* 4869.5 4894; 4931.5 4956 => 1.09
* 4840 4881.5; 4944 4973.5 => 1.03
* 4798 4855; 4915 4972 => 1.02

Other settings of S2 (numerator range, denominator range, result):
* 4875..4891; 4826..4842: 1.02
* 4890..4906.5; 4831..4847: 1.06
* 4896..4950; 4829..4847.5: 1.06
